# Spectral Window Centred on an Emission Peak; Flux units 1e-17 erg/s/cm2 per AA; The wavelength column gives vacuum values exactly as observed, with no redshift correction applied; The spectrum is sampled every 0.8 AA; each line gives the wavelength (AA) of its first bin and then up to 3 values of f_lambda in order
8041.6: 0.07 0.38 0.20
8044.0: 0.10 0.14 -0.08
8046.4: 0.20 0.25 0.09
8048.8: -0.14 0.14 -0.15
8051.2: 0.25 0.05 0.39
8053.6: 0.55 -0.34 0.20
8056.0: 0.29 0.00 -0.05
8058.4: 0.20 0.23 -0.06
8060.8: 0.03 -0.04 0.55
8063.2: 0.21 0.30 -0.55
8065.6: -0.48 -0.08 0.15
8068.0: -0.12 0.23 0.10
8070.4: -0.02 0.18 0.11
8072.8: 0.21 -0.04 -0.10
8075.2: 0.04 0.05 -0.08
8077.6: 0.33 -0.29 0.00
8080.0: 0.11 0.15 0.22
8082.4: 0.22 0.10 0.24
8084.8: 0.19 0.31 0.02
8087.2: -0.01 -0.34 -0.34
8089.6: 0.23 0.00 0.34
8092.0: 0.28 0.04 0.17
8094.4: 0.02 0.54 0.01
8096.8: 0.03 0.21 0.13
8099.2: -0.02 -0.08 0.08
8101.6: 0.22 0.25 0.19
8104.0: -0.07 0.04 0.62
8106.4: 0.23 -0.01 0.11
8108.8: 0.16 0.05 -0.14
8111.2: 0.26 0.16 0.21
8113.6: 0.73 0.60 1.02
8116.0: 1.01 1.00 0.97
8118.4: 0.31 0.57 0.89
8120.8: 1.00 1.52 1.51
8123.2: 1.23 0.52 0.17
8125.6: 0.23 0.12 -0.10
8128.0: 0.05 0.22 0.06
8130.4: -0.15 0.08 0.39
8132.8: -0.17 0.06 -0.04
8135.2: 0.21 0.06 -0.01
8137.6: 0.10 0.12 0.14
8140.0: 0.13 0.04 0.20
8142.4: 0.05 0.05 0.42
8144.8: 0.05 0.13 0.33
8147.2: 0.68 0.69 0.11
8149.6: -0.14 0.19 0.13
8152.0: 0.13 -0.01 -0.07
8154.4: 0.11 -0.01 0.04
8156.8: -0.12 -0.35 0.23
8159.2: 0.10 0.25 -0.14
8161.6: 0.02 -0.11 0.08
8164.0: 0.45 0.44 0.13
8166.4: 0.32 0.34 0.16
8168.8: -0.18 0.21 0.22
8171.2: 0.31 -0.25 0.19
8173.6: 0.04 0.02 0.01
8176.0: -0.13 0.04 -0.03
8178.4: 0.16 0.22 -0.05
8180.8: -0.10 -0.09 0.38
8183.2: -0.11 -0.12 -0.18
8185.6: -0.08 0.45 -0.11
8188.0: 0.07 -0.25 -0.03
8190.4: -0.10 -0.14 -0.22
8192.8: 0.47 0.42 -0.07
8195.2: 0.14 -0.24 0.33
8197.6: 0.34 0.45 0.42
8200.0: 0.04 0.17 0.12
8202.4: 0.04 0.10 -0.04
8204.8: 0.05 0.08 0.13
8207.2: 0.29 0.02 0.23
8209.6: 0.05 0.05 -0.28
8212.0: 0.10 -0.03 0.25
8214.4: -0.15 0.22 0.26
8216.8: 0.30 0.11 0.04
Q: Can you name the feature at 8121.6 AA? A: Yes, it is [O II] 3727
